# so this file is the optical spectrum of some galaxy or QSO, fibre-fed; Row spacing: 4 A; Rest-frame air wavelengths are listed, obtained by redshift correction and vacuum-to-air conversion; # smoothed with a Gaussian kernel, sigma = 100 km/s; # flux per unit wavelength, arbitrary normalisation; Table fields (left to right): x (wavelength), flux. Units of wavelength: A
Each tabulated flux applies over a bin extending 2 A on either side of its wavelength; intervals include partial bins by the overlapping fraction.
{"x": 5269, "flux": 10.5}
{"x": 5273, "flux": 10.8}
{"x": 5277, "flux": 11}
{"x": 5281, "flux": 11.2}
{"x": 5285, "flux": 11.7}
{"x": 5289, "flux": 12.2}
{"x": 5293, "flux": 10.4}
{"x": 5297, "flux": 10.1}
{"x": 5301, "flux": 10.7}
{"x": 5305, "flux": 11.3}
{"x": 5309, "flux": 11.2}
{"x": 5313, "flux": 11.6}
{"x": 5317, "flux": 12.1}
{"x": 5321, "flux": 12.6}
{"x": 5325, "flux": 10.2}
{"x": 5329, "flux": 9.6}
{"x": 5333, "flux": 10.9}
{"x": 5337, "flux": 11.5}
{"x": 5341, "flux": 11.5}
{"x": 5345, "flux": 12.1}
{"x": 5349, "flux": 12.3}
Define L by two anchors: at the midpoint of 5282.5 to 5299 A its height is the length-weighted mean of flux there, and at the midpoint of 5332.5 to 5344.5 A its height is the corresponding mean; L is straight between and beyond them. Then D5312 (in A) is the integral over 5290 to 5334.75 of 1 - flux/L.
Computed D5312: 1.03 A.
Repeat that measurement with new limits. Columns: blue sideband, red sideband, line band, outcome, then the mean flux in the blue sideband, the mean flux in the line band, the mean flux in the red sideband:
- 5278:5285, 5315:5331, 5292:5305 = 0.8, 11.3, 10.5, 11.1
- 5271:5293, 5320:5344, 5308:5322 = -0.9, 11.3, 11.9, 11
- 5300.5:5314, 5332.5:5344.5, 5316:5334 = 0.5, 11.2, 11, 11.5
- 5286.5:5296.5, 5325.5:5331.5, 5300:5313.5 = -0.7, 11.1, 11.2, 9.86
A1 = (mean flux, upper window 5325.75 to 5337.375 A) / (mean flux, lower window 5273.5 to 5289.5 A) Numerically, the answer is 0.92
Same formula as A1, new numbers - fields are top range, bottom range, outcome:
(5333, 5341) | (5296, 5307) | 1.06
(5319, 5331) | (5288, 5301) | 1.00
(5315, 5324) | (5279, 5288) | 1.05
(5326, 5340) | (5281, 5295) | 0.94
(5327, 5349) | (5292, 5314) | 1.03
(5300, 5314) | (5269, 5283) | 1.03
